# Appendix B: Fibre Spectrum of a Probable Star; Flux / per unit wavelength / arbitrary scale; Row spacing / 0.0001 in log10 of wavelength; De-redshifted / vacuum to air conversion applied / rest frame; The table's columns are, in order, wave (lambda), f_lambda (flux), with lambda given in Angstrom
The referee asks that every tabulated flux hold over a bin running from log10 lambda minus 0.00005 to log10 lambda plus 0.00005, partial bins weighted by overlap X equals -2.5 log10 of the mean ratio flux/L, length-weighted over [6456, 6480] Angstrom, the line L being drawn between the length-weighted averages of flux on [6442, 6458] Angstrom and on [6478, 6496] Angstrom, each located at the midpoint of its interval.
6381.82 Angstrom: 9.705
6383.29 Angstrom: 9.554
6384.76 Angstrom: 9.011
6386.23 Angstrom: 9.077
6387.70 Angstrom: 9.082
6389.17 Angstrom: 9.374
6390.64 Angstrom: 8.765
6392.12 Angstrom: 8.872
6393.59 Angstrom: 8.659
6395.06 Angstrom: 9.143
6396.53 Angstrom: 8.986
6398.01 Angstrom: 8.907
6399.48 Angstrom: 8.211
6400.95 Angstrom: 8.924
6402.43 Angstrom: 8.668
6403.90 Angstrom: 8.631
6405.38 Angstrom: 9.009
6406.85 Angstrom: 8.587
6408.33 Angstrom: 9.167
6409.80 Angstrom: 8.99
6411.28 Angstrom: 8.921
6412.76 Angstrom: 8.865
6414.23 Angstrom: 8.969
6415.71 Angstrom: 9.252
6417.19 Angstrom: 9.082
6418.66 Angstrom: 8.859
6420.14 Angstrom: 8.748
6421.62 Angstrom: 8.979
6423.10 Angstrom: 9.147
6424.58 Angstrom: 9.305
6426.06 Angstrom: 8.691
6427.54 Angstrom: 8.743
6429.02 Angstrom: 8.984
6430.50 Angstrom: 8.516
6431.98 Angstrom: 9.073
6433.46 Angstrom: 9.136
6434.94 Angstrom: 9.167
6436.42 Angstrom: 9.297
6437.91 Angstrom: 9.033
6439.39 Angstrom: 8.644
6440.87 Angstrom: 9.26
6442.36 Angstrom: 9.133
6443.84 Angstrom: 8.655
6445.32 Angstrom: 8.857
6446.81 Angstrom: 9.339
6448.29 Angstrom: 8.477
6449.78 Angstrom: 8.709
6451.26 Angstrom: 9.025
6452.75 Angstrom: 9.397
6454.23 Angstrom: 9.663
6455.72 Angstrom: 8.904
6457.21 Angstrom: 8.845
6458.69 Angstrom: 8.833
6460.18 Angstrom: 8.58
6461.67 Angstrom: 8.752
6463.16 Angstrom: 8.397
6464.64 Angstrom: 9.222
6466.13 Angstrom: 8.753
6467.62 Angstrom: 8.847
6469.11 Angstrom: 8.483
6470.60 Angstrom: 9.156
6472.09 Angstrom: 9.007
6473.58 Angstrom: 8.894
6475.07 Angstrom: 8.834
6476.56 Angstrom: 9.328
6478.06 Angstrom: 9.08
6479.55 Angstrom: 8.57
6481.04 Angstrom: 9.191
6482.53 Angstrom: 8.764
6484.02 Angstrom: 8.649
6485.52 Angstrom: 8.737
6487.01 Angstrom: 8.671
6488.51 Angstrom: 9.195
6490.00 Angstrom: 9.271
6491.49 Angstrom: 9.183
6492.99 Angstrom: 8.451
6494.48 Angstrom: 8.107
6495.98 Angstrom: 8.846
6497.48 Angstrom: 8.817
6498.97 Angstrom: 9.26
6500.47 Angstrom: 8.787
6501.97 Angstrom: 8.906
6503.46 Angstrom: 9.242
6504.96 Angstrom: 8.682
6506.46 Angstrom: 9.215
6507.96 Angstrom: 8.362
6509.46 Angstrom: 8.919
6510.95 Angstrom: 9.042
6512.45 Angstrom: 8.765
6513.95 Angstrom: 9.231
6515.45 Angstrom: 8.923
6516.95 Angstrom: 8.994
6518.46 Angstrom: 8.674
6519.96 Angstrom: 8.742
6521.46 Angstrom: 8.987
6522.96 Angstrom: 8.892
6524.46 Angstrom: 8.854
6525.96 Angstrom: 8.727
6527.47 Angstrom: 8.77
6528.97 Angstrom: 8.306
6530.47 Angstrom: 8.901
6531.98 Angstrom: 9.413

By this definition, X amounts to 0.01 mag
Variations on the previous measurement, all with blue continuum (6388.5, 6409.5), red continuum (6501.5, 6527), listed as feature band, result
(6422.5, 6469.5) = -0.01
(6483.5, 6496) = 0.01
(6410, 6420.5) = -0.01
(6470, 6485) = -0.01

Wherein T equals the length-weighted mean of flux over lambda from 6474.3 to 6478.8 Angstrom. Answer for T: 9.07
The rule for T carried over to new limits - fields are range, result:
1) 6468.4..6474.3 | 8.89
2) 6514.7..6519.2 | 8.85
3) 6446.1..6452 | 8.89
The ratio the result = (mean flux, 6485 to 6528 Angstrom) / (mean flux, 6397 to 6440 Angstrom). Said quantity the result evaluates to 1.0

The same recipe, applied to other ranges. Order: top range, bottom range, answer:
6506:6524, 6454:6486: 1.00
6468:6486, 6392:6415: 1.01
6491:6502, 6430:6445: 0.97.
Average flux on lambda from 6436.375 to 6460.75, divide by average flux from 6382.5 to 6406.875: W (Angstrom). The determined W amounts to 1.01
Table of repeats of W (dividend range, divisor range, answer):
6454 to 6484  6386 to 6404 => 1.00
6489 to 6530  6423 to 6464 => 0.99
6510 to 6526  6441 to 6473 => 1.00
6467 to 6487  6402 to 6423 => 1.00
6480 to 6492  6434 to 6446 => 0.99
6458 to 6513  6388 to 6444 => 0.99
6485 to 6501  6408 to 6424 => 0.98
